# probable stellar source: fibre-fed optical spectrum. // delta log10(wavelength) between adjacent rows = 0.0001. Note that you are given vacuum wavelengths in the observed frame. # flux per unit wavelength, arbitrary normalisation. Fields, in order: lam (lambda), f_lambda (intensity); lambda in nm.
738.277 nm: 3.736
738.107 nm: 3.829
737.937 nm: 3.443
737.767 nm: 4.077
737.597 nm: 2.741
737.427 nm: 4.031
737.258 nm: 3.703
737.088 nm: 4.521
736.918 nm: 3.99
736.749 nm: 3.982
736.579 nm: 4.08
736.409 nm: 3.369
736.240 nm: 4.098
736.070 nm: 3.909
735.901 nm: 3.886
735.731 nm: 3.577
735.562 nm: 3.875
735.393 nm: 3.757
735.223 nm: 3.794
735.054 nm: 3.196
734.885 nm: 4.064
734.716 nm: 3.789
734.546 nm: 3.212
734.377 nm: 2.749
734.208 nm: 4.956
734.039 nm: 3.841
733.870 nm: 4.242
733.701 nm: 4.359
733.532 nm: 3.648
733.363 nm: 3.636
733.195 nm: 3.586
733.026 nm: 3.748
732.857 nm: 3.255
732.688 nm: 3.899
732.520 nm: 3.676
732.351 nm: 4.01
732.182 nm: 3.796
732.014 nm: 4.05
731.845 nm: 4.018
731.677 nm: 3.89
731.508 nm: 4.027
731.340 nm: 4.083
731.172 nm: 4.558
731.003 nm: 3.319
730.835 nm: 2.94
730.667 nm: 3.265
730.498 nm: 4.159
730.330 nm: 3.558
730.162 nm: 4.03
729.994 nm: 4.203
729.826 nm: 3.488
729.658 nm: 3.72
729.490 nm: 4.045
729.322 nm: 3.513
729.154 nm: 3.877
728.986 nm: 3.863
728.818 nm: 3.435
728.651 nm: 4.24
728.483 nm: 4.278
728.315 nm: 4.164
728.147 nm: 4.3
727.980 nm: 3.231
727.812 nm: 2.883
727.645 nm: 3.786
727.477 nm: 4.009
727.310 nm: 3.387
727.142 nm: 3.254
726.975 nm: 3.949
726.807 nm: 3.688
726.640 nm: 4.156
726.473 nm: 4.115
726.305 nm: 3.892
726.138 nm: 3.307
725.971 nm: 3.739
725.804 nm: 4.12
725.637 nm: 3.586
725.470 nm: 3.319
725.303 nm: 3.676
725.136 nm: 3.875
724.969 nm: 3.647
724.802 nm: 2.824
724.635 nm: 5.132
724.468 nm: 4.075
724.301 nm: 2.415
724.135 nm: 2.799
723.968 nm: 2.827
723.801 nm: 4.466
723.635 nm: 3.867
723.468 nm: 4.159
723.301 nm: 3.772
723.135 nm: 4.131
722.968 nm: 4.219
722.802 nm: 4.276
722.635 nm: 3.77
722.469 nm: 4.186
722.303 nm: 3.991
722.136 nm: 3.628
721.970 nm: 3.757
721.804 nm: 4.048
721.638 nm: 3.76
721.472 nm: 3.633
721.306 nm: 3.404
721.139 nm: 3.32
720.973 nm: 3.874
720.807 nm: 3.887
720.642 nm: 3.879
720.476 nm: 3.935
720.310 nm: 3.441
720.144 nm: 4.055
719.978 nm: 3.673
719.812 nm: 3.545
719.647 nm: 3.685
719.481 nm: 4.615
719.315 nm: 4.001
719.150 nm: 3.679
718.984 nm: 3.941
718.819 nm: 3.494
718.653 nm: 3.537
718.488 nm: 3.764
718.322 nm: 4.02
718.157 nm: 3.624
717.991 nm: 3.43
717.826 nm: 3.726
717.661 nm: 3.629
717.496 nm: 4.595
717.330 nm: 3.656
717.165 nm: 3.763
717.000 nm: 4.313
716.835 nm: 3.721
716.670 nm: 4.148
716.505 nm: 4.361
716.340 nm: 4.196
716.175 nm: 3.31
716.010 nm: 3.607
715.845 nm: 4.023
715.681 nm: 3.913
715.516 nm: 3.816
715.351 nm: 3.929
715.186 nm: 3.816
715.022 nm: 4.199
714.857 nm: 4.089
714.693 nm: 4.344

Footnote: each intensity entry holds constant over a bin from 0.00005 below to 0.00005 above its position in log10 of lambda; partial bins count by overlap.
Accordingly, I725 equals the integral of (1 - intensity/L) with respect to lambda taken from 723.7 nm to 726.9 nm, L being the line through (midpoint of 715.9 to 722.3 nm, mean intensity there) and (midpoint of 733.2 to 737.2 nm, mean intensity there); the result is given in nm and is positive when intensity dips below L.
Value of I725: 0.13 nm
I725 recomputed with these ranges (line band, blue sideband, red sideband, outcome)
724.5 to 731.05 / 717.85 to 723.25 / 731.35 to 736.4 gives 0.11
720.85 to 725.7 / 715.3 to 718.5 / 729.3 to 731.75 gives 0.12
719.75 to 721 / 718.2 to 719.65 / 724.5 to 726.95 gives 0.02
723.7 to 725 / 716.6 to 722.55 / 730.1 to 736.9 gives 0.10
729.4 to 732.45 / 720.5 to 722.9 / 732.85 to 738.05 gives -0.03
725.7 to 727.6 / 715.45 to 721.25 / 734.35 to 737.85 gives 0.01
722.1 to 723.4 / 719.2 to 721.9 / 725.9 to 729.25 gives -0.08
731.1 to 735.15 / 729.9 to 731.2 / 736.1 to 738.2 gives -0.09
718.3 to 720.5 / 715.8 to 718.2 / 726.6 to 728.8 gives 0.03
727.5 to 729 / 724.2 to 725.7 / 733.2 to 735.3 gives -0.05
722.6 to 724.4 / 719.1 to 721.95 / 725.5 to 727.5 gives 0.03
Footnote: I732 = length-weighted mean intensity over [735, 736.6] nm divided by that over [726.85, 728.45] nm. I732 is 1.0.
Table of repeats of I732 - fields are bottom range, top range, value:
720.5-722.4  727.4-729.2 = 1.02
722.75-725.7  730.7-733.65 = 1.01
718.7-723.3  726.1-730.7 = 0.99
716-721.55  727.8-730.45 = 1.01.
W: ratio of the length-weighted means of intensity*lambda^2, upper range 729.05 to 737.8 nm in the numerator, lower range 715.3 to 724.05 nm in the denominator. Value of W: 1.03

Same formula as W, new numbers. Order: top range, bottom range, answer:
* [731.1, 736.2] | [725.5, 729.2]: 1.03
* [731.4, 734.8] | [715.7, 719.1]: 1.04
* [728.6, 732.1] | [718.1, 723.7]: 1.02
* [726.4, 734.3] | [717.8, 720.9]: 1.04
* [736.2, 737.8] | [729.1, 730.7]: 1.03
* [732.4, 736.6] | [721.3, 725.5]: 1.03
